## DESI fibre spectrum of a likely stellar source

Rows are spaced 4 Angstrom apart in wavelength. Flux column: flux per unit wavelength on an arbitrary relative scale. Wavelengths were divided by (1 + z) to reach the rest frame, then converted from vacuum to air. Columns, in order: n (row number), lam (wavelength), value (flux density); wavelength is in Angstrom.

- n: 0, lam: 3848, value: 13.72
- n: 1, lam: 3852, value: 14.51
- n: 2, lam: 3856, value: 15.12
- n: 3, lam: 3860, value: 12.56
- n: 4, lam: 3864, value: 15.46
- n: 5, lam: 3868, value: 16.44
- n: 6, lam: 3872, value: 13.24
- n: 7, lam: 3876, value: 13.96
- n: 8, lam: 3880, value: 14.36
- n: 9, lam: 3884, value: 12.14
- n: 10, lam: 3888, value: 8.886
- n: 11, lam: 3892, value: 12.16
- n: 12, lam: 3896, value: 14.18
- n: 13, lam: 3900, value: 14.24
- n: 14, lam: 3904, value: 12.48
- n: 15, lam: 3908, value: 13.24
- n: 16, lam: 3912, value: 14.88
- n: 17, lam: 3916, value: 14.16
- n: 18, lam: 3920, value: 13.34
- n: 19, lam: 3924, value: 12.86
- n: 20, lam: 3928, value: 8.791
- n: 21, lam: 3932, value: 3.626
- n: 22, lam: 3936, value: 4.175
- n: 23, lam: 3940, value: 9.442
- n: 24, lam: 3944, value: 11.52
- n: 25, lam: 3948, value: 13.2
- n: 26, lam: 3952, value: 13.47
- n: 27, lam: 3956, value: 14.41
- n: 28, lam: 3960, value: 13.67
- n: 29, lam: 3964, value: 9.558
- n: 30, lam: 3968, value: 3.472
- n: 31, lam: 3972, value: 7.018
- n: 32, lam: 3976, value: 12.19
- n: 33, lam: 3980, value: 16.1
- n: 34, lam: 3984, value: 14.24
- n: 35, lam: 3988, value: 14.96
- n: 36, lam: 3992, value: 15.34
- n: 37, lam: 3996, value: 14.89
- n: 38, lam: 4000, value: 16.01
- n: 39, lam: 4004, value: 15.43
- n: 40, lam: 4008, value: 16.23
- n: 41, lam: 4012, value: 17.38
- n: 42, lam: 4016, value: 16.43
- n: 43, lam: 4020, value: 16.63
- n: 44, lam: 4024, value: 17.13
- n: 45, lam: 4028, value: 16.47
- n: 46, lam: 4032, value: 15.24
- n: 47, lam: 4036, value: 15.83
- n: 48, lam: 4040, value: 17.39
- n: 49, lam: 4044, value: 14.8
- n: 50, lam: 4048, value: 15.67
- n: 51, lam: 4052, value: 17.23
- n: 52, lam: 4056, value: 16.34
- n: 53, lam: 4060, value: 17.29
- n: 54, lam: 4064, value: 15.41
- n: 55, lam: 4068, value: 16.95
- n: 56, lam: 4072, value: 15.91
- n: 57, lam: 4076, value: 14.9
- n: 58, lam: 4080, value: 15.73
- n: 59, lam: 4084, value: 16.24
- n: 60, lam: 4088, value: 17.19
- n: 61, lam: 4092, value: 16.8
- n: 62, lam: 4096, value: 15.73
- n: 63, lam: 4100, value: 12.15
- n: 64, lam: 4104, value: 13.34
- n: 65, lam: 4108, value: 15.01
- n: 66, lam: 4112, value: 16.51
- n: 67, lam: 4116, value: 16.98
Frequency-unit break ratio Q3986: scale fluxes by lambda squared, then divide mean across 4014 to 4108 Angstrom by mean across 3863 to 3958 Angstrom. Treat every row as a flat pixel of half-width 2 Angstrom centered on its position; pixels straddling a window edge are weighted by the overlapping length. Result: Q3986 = 1.40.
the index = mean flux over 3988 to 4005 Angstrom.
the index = 15.4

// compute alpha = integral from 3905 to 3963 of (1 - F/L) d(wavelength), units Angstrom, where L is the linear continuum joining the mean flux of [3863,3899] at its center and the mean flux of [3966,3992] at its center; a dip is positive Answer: 4.5 Angstrom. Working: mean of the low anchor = 13.4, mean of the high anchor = 11.6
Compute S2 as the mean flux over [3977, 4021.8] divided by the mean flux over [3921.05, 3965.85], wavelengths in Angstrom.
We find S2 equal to 1.50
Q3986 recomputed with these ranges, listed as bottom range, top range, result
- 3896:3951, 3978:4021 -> 1.44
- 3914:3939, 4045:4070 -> 1.85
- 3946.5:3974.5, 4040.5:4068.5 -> 1.60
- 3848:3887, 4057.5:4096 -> 1.29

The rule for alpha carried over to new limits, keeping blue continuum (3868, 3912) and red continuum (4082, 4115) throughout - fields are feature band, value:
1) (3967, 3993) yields 3.8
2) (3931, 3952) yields 7.1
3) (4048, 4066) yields -1.8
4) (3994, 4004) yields -0.8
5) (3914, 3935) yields 5.0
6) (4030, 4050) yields -1.4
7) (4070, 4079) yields -0.2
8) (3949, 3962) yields 0.1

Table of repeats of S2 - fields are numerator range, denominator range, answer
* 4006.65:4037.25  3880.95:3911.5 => 1.30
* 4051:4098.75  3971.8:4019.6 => 1.08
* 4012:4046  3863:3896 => 1.22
